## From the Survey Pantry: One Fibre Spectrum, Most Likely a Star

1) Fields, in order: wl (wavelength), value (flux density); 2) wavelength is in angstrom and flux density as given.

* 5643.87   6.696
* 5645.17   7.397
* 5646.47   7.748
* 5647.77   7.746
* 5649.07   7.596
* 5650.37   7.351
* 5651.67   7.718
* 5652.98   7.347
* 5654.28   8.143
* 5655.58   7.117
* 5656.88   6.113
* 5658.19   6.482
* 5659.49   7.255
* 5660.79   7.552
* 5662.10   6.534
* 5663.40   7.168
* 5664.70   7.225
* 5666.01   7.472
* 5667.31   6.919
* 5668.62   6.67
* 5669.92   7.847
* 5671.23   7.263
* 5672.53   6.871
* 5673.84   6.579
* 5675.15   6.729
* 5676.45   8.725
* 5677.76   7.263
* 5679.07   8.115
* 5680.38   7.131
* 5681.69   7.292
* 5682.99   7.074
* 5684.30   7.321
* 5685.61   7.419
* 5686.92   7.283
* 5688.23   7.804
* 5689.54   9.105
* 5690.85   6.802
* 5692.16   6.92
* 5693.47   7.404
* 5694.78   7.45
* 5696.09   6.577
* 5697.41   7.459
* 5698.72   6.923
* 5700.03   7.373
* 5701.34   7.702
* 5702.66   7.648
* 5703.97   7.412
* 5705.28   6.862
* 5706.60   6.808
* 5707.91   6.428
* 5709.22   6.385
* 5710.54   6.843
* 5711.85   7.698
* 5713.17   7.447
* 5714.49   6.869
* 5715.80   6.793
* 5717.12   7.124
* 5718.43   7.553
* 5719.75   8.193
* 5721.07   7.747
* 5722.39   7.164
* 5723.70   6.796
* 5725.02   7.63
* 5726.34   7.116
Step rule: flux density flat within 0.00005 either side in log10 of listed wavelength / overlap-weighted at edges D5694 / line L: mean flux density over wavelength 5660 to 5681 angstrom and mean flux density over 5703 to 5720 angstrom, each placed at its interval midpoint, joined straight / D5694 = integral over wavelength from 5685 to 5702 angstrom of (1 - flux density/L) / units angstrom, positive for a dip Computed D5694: -0.6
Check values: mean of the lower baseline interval 7.25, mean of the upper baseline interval 7.1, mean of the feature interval 7.4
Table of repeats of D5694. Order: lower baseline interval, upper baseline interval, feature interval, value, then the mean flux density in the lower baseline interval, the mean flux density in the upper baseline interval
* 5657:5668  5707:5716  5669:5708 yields -2.0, 7.03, 6.93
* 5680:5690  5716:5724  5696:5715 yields 0.9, 7.54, 7.42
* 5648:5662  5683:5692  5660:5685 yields 0.5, 7.25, 7.54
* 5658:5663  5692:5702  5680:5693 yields -0.4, 7.02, 7.24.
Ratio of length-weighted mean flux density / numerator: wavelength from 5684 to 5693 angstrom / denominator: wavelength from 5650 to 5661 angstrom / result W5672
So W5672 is 1.04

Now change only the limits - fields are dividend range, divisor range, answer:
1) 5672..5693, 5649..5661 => 1.02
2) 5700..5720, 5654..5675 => 1.02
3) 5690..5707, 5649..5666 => 1.00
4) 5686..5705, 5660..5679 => 1.02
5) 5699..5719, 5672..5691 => 0.96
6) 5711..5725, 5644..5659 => 1.00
